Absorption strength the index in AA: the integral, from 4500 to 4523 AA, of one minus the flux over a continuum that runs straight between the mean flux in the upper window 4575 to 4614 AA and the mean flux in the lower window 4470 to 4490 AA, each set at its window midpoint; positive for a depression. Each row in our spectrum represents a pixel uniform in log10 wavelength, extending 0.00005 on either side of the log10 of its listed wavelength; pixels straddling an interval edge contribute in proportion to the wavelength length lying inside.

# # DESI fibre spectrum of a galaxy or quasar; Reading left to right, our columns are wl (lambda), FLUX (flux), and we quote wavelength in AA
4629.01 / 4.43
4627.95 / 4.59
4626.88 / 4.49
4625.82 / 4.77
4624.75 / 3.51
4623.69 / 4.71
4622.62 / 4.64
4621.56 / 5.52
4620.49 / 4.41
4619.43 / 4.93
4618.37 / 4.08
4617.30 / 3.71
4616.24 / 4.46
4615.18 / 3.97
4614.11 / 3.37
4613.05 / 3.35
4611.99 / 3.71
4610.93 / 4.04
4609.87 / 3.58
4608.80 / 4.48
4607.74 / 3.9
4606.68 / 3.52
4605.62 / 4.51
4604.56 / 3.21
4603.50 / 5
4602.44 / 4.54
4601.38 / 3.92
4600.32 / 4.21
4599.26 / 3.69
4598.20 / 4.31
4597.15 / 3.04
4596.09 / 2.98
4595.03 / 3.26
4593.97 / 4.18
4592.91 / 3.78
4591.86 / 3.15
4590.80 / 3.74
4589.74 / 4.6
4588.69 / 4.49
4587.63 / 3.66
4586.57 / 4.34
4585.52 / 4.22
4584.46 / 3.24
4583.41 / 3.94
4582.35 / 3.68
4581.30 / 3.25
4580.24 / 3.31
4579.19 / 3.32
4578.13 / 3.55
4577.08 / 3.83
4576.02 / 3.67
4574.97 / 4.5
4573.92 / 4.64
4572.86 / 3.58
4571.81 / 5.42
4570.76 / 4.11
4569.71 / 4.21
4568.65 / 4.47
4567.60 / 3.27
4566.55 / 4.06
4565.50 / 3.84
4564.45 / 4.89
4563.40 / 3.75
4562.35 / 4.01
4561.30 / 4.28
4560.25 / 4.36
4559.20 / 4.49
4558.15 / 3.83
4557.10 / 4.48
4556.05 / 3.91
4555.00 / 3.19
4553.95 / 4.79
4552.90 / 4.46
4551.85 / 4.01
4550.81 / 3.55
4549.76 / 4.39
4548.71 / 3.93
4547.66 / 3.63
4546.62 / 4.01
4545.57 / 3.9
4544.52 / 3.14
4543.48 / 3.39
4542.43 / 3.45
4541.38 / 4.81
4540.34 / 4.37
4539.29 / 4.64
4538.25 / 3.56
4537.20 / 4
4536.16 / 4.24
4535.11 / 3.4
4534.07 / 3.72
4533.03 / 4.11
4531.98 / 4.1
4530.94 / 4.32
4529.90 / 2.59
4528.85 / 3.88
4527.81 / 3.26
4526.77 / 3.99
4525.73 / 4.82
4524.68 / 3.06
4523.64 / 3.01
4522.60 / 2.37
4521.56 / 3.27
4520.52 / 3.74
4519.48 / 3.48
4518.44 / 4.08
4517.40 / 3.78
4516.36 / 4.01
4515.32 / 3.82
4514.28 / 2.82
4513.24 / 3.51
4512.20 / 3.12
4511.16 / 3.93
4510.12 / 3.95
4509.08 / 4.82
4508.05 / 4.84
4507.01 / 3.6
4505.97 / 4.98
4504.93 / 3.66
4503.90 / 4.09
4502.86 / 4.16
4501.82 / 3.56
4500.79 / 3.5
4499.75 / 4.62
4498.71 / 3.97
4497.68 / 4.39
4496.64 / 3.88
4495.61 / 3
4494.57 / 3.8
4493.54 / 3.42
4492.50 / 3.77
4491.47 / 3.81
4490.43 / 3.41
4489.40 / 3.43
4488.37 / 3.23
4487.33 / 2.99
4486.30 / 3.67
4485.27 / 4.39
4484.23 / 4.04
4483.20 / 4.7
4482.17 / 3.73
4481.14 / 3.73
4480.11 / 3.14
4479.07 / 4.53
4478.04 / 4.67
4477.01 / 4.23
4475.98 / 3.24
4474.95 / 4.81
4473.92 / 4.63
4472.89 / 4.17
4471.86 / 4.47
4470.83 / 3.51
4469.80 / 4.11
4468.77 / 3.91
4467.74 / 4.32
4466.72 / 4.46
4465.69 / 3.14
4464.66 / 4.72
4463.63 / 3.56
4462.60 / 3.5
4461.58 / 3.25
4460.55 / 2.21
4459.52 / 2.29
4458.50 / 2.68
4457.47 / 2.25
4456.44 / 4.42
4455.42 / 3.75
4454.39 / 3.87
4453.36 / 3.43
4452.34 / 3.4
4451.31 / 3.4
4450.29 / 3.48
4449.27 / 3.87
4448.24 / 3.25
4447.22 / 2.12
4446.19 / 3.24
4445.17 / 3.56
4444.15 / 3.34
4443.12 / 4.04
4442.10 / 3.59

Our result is 0.8 AA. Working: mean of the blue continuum 3.96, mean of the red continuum 3.82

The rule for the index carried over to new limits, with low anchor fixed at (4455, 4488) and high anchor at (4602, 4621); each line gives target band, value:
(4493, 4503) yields 0.0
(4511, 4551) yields 1.8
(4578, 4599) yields 1.5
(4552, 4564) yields -0.6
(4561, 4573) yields -0.6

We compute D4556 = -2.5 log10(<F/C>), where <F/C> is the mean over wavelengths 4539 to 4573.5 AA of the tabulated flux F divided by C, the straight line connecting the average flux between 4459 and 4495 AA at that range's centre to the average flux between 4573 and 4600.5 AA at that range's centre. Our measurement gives -0.08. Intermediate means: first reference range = 3.8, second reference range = 3.78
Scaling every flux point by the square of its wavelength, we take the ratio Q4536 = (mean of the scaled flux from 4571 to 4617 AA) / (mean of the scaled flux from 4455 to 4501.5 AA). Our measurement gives 1.1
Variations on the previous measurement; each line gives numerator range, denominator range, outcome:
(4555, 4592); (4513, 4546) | 1.10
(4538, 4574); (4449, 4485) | 1.13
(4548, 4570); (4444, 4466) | 1.30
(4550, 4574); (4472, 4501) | 1.10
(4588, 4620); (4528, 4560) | 1.02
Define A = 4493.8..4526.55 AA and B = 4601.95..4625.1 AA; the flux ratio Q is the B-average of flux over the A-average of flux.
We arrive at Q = 1.1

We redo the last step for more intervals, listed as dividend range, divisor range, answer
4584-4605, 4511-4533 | 1.09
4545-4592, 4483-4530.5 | 1.07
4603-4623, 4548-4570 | 1.01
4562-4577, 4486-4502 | 1.14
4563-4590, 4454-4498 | 1.06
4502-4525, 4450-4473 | 1.05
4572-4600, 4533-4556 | 0.96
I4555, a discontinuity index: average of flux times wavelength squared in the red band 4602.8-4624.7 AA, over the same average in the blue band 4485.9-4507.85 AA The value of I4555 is 1.16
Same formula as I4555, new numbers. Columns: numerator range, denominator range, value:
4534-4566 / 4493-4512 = 1.03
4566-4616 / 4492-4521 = 1.04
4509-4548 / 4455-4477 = 1.04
